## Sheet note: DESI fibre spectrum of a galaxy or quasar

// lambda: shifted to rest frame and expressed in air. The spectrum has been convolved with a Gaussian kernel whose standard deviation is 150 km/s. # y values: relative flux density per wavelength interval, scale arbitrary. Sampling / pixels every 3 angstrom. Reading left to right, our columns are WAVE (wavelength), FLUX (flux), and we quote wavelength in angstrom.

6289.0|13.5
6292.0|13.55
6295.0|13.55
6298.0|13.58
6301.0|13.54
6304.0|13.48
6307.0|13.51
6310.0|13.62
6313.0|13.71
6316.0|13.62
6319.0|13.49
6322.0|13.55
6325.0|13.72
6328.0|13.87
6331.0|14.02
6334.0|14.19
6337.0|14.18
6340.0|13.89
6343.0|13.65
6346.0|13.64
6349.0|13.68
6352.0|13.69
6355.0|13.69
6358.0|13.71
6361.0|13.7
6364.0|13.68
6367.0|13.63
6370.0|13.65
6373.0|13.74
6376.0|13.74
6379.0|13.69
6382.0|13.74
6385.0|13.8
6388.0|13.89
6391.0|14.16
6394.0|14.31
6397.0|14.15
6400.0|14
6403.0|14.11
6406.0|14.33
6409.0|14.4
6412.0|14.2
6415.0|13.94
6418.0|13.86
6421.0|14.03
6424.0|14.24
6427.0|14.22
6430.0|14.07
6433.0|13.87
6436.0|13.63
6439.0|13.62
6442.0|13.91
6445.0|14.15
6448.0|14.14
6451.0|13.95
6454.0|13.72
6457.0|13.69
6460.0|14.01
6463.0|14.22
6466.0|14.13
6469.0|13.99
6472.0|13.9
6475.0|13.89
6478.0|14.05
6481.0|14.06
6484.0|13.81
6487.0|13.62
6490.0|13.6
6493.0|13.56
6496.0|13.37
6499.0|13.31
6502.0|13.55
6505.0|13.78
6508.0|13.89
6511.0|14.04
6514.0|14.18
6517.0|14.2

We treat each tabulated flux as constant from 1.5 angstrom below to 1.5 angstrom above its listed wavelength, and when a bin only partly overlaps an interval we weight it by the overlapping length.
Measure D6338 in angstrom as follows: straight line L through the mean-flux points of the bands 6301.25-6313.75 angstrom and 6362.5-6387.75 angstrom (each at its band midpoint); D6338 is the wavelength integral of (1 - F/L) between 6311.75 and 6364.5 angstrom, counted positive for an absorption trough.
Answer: -0.5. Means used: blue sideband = 13.6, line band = 13.8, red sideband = 13.7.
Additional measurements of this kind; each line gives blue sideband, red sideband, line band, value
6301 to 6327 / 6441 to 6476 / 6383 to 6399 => -0.3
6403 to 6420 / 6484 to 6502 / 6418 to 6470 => -0.3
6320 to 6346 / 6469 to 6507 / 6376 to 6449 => -1.2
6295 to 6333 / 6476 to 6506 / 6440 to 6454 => -0.3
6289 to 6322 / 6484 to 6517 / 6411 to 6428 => -0.5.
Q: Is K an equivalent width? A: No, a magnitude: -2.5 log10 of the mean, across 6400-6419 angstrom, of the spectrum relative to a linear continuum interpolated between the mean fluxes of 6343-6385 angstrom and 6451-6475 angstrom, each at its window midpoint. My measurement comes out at -0.03 mag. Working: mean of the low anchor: 13.7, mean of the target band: 14.1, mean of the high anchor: 13.9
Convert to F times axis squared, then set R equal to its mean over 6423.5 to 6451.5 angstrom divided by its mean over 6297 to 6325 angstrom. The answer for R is 1.1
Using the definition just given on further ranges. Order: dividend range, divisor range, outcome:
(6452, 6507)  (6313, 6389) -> 1.04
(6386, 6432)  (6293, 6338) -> 1.06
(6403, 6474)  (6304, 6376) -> 1.05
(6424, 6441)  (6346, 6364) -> 1.04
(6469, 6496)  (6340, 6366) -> 1.05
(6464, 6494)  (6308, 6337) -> 1.06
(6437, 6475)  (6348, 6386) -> 1.05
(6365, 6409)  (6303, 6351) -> 1.03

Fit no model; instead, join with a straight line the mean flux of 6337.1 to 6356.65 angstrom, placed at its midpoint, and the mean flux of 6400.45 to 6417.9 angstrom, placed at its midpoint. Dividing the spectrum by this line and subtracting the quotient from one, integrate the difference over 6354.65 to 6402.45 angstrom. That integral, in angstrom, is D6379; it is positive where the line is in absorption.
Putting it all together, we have 0.4 angstrom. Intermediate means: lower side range 13.7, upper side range 14.2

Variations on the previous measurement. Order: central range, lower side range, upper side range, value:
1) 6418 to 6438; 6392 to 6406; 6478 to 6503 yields 0.01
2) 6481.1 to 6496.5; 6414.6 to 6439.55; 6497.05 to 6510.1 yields 0.06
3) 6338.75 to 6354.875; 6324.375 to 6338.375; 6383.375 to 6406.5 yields 0.37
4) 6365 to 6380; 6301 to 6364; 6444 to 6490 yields 0.11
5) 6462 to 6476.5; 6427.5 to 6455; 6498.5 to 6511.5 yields -0.20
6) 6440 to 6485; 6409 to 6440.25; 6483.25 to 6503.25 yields -0.76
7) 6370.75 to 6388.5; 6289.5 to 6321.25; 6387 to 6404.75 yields 0.33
